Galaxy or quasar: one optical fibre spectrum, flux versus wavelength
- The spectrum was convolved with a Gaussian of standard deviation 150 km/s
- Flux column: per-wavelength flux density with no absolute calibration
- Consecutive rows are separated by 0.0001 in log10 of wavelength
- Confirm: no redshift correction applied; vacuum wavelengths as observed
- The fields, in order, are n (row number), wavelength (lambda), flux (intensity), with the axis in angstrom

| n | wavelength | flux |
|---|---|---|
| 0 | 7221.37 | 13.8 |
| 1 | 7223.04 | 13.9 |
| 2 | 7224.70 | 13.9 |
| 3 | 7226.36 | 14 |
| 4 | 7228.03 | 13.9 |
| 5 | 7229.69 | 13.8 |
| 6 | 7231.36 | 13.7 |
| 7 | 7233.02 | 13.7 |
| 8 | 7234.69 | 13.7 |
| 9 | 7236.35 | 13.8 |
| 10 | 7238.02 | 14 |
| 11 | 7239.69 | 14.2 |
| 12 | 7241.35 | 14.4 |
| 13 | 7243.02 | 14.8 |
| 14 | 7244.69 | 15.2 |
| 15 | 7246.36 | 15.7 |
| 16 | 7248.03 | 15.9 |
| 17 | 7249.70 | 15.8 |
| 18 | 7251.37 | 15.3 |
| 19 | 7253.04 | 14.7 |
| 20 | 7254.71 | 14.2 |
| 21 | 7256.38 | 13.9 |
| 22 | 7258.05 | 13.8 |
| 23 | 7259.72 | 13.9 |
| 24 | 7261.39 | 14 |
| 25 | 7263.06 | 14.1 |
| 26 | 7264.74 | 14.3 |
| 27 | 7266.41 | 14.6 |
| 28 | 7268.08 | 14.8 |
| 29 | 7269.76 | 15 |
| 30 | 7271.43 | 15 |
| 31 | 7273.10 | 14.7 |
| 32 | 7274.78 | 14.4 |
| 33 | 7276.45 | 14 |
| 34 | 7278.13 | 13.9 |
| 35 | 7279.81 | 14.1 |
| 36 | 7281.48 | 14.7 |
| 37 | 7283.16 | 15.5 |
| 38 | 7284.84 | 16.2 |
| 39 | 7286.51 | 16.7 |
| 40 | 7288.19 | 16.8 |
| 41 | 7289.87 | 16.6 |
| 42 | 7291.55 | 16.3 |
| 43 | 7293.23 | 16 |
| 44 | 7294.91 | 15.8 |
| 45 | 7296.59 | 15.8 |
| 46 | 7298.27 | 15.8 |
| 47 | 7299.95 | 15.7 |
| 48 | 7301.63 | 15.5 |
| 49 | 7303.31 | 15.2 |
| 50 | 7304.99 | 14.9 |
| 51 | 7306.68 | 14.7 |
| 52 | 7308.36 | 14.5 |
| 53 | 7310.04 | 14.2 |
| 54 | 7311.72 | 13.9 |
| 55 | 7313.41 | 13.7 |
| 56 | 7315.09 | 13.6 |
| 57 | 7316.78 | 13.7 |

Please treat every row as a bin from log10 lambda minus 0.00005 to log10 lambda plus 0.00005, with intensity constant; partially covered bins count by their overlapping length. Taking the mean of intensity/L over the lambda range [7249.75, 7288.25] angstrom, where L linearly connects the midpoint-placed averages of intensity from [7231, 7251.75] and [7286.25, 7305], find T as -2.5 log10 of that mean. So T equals 0.04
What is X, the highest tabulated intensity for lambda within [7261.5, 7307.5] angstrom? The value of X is 16.8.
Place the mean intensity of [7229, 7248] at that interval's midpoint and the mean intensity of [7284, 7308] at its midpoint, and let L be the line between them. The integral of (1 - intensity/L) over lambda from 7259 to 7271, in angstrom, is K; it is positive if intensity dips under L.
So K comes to 0.5 angstrom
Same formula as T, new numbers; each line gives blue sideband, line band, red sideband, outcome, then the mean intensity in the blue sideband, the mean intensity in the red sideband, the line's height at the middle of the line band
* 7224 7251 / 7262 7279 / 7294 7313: 0.020 mag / 14.4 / 15.1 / 14.7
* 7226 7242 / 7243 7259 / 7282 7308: -0.037 mag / 13.9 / 15.8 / 14.4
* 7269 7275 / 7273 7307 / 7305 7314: -0.063 mag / 14.8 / 14.3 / 14.6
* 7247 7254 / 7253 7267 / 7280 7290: 0.104 mag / 15.4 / 15.9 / 15.5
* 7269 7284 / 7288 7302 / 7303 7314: -0.108 mag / 14.6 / 14.4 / 14.5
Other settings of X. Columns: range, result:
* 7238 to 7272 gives 15.9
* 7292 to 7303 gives 16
